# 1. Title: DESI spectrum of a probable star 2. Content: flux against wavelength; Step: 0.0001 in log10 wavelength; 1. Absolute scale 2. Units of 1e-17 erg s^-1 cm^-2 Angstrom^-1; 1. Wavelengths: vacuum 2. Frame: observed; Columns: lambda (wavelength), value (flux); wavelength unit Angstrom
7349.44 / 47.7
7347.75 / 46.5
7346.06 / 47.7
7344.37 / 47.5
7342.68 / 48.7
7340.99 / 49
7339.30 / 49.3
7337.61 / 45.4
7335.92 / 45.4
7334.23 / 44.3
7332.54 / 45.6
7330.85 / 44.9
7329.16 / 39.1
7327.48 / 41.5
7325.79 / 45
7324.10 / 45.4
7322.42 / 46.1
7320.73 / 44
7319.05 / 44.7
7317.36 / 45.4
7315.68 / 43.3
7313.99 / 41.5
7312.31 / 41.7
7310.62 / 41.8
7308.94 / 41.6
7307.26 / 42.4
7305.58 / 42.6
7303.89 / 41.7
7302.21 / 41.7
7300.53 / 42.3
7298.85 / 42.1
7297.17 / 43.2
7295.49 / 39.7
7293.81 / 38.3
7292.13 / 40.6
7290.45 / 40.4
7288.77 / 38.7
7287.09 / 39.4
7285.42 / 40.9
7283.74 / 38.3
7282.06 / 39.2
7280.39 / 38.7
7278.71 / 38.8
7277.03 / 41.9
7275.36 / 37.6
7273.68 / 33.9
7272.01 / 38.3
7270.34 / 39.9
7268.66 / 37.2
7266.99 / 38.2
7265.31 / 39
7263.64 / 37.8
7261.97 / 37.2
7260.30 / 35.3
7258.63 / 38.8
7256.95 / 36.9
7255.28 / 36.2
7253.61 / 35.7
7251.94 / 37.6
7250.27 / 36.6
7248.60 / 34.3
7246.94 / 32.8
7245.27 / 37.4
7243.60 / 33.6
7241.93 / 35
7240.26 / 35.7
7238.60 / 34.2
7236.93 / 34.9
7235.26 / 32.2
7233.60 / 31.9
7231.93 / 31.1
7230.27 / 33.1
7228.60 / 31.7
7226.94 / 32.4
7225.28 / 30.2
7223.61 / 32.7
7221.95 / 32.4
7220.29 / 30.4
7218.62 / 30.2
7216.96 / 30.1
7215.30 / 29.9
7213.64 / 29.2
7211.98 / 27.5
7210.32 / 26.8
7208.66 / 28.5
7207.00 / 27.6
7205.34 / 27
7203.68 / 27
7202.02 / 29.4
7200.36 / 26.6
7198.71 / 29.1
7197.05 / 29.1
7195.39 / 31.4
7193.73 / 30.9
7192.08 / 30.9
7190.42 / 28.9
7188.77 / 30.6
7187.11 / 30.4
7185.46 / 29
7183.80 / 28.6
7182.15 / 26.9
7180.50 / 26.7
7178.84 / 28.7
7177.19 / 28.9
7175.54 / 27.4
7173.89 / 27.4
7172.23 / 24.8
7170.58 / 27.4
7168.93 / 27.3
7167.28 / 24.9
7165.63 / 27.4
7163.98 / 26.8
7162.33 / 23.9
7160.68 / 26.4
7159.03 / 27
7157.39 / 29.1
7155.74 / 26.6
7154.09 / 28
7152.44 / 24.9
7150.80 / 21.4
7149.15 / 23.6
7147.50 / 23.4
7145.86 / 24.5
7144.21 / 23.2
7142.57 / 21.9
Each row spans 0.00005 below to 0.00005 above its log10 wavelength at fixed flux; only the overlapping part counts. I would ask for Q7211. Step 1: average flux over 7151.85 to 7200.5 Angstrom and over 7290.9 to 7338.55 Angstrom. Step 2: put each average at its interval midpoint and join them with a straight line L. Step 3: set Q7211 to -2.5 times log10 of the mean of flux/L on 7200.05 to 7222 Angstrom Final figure 0.11 mag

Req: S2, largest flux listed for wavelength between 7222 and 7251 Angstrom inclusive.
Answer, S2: 37.4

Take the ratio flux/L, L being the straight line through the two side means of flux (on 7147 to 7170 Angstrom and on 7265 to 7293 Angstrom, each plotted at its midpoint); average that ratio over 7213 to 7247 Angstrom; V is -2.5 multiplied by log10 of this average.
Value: 0.038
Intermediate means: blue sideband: 25.8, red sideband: 38.9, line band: 32.4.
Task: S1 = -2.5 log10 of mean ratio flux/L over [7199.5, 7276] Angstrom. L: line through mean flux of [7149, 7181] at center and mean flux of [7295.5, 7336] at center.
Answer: 0.04 mag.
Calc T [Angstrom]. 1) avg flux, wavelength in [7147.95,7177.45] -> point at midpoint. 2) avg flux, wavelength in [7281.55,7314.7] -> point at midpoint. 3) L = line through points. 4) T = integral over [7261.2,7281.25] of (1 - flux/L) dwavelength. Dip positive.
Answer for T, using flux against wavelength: -0.1 Angstrom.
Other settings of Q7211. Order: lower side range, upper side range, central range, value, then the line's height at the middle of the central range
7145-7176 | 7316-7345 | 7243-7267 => 0.01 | 36.7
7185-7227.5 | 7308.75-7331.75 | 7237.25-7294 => -0.02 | 36.7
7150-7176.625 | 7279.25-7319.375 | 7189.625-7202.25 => 0.01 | 29.9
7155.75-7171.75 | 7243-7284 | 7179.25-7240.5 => 0.05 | 31.6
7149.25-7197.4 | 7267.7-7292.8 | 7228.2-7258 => 0.01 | 35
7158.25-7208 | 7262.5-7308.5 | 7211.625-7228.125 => 0.05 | 32.2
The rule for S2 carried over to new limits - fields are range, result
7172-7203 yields 31.4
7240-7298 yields 43.2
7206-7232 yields 33.1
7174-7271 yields 39.9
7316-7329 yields 46.1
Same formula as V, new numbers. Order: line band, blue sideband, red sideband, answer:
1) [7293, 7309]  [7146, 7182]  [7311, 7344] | 0.00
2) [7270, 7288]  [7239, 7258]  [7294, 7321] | 0.01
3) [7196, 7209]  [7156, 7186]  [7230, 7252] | 0.08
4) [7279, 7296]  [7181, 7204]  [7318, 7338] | 0.01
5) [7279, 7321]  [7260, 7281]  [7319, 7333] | 0.00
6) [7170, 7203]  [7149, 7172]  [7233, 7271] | 0.01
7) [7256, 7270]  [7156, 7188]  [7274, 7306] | -0.01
